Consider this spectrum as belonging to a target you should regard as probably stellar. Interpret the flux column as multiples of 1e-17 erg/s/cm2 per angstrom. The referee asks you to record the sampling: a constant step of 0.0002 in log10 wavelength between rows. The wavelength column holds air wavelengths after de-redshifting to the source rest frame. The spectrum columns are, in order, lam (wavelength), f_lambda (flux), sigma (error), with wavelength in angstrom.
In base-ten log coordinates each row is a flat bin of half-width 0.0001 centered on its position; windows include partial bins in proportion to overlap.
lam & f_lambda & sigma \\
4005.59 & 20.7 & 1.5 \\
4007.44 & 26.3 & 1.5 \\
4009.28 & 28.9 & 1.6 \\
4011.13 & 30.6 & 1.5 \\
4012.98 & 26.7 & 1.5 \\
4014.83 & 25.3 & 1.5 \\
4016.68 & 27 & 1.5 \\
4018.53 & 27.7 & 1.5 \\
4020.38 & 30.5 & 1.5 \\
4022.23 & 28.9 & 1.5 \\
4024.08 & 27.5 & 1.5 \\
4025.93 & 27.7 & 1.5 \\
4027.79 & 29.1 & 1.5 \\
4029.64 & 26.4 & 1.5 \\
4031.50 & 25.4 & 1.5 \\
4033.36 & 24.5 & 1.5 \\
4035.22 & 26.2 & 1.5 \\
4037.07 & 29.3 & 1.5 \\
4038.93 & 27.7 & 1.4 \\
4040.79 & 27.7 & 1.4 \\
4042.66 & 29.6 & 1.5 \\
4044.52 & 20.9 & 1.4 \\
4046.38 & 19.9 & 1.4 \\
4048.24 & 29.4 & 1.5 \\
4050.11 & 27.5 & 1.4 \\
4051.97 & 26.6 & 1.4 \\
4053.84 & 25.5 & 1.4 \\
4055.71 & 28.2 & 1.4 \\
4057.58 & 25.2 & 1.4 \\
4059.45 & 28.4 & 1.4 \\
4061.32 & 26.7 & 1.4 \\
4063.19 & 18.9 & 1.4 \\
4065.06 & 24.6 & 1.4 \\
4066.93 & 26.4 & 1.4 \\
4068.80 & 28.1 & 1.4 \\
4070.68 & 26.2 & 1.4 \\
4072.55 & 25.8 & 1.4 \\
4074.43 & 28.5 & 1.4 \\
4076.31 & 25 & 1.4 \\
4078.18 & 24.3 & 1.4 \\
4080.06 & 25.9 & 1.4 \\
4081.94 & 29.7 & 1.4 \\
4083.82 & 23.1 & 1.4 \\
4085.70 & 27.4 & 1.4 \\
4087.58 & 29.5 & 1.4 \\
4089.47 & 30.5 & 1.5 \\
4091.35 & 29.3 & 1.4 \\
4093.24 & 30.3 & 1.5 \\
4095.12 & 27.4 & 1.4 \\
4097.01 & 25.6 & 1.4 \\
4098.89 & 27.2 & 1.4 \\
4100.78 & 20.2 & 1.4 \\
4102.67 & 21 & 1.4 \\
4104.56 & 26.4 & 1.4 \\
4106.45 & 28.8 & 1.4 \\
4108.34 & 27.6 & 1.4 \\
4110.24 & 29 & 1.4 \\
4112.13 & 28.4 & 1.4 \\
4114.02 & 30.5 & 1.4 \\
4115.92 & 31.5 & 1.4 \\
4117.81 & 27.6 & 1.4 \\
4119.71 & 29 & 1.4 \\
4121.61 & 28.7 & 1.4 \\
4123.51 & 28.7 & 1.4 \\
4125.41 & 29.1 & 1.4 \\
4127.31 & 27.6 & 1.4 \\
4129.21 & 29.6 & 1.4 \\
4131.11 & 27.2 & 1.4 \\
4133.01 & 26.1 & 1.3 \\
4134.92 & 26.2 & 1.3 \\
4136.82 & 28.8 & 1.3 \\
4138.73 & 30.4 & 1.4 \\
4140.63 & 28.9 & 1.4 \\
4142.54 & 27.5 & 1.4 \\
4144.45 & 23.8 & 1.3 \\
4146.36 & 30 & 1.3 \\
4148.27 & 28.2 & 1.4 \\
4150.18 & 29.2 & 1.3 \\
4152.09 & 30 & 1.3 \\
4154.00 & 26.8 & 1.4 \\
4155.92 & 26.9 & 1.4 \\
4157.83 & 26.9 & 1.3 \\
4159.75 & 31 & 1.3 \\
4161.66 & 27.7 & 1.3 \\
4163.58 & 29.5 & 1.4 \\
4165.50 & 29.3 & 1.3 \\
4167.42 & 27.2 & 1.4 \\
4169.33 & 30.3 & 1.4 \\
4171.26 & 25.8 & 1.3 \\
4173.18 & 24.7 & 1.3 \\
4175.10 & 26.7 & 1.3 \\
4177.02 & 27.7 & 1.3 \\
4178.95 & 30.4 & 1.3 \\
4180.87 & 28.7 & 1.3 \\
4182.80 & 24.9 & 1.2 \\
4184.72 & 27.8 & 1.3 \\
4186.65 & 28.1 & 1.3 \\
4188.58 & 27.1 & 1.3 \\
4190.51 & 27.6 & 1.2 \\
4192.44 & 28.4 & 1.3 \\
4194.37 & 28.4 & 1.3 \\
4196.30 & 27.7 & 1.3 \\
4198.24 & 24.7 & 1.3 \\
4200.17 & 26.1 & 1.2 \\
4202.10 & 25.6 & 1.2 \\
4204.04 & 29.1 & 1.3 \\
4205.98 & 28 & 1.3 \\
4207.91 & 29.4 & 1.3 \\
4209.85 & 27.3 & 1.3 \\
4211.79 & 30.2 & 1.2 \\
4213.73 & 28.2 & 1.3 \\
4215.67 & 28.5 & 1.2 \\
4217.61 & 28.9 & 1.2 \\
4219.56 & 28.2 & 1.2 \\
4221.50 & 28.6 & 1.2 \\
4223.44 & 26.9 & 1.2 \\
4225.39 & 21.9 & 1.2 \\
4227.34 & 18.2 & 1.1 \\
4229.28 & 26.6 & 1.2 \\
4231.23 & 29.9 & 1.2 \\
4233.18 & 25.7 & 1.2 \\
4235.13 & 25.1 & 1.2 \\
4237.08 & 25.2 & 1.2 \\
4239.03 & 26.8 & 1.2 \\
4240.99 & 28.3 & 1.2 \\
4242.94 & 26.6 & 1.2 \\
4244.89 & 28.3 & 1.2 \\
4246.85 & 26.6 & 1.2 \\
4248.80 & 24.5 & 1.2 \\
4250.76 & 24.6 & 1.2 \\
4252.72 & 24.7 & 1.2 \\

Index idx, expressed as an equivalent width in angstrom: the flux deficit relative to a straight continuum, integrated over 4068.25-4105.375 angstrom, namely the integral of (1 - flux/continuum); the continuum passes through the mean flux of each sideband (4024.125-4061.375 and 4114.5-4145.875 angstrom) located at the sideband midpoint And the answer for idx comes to 1.2 angstrom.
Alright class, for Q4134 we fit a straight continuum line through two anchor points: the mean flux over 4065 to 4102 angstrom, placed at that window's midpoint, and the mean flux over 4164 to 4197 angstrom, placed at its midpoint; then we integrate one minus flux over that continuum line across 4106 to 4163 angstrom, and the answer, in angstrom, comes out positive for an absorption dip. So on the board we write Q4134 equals -2.4 angstrom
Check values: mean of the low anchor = 26.8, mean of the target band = 28.4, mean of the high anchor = 27.7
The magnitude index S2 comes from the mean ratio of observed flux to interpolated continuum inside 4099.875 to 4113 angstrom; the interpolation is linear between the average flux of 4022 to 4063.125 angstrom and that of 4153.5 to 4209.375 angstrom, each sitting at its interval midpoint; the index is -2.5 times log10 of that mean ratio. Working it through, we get 0.05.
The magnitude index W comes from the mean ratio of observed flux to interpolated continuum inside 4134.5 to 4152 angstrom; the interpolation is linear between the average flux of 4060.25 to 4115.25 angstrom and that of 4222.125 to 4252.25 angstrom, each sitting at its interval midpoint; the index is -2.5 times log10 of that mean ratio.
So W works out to -0.078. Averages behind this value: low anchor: 26.7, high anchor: 25.7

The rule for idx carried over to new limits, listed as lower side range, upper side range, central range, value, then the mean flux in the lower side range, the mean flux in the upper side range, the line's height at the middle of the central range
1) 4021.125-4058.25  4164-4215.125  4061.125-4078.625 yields 1.0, 26.7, 27.7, 26.9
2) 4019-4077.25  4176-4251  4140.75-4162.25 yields -0.9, 26.5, 27.1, 26.9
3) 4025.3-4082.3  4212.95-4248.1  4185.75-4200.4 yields -0.5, 26.3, 26.6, 26.5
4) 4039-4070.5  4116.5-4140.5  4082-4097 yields -0.6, 25.9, 28.3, 27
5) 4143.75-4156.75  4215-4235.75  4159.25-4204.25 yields -0.7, 27.9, 26.2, 27.2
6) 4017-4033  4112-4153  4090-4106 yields 1.2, 27.7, 28.5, 28.3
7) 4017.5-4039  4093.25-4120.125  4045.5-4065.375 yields 1.4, 27.6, 27.2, 27.5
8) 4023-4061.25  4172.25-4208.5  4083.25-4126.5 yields -1.2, 26.6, 27.4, 27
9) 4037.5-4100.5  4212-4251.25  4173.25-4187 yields -0.5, 26.5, 26.5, 26.5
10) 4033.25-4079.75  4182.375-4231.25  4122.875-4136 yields -0.6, 26.1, 27.1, 26.6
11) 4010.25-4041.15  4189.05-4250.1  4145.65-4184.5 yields -1.4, 27.5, 26.9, 27.1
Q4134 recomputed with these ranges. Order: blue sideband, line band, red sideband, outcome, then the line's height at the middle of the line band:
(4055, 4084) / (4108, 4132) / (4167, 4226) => -2.01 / 26.6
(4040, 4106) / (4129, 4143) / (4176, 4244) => -0.72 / 26.7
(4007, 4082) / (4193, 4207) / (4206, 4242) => -0.13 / 26.9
